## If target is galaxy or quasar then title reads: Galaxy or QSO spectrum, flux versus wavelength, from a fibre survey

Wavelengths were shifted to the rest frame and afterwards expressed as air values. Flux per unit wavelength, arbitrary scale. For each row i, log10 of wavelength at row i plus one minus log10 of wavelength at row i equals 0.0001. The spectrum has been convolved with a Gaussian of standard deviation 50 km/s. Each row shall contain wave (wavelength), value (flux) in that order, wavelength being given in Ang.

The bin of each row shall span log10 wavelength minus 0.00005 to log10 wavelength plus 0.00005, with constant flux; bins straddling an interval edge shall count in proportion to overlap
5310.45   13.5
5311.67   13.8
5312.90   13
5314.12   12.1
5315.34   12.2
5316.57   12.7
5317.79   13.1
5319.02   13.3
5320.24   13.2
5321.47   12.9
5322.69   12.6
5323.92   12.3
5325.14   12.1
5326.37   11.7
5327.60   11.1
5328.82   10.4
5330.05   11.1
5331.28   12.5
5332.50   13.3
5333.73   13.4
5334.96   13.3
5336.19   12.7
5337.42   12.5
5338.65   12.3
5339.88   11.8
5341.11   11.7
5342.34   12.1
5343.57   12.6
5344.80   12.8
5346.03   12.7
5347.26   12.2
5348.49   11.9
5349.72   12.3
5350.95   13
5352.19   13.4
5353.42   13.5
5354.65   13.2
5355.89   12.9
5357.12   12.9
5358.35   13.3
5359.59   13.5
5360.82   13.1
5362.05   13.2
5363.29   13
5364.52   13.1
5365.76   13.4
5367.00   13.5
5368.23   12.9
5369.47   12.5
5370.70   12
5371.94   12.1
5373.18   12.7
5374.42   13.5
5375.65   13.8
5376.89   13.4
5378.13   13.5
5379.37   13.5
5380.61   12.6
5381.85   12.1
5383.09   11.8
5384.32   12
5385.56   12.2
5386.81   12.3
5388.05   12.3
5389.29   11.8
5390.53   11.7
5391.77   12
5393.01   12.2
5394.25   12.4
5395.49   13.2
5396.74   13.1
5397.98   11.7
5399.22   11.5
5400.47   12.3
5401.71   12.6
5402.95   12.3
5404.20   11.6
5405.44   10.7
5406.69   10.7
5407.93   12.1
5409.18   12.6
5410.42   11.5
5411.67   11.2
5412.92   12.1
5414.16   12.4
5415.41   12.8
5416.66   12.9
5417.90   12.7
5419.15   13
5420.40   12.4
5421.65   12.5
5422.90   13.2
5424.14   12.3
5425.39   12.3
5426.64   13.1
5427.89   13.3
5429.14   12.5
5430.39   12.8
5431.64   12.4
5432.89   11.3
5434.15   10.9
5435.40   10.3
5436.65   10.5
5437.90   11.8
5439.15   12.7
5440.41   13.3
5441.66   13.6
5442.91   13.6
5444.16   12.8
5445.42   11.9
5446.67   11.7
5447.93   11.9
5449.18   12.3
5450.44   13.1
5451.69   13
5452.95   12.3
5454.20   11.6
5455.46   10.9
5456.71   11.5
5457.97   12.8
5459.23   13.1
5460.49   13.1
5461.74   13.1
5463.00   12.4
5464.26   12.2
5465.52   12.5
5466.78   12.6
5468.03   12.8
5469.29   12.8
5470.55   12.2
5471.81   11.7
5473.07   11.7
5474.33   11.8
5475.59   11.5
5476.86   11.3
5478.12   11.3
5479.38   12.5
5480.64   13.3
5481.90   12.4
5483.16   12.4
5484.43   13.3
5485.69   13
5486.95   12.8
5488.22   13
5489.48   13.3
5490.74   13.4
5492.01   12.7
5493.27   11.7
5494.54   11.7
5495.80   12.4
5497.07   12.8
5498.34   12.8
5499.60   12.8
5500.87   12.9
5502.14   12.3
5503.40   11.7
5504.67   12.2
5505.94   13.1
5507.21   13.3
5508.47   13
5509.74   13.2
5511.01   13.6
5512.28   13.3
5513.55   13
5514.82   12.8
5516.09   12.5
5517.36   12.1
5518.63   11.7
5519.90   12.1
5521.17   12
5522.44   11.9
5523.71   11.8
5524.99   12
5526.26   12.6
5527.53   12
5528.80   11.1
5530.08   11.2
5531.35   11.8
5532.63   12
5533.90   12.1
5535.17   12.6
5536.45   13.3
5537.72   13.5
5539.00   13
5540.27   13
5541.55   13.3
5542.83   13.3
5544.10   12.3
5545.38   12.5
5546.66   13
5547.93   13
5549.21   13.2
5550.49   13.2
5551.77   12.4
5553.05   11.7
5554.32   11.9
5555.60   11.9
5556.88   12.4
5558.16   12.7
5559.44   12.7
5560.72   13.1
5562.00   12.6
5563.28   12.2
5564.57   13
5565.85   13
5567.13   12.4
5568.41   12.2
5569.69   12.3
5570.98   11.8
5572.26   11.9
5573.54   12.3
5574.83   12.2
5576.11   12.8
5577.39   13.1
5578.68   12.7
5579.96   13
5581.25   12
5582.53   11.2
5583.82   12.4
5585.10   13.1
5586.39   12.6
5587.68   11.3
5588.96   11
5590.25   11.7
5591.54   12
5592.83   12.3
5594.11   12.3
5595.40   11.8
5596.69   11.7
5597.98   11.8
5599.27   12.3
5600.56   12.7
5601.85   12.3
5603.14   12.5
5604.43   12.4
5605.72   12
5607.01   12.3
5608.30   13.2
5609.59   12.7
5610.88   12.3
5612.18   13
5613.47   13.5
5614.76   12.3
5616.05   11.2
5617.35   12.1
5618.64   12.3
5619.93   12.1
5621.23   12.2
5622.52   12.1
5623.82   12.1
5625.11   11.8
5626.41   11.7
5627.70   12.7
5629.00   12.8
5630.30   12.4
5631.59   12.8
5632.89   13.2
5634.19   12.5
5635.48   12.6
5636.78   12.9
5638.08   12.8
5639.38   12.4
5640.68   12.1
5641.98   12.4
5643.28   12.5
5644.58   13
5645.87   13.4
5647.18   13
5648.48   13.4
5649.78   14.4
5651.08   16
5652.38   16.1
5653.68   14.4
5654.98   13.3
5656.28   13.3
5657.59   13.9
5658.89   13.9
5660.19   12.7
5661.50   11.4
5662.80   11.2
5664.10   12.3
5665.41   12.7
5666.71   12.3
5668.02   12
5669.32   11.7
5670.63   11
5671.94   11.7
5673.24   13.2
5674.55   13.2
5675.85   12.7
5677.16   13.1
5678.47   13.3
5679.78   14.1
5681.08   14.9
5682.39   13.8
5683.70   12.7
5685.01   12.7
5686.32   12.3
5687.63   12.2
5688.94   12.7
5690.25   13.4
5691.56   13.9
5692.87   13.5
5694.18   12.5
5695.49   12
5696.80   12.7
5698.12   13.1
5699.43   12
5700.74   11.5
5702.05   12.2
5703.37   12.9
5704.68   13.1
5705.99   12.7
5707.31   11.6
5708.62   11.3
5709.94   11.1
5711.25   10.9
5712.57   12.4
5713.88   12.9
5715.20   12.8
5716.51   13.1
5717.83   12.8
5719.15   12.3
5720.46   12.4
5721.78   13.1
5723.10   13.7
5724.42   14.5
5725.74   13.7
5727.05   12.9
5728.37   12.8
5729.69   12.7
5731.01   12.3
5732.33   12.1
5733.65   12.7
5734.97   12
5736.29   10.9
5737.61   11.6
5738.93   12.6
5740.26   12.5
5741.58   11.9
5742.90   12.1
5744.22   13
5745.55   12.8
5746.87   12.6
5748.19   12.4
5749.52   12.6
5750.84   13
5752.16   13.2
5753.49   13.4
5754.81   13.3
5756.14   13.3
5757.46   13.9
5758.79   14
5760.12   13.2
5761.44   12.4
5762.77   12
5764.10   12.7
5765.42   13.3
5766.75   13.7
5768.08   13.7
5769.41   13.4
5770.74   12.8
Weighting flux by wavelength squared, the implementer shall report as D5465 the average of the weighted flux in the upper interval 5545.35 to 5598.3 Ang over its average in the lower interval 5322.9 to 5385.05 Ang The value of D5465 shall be 1.1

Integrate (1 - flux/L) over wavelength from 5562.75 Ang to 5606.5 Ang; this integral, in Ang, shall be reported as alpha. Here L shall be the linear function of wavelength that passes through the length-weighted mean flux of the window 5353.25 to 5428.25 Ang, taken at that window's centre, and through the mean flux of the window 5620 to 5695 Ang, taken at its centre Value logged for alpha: 1.9 Ang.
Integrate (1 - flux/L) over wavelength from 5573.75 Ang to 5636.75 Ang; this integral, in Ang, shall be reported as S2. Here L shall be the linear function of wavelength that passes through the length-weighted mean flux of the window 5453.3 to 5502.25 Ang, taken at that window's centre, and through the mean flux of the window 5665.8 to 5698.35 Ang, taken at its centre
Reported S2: 1.7 Ang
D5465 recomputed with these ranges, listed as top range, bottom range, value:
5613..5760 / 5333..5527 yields 1.12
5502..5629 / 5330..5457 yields 1.06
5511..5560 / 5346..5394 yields 1.04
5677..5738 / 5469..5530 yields 1.10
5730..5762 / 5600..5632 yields 1.07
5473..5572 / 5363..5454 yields 1.05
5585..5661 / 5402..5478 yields 1.11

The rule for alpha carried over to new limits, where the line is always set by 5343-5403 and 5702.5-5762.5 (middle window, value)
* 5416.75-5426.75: 0.0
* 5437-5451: 0.1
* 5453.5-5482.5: 1.0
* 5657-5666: 0.1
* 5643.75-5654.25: -1.3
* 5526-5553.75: 0.3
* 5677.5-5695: -0.8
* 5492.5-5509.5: 0.2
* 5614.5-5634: 0.6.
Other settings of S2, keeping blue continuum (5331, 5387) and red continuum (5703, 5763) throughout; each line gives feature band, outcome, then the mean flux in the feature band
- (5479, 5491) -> -0.18 Ang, 12.9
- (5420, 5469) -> 1.47 Ang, 12.4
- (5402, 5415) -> 1.03 Ang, 11.8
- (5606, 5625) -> 0.49 Ang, 12.4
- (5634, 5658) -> -1.37 Ang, 13.4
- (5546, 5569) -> 0.22 Ang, 12.6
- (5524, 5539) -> 0.59 Ang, 12.2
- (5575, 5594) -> 0.71 Ang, 12.2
